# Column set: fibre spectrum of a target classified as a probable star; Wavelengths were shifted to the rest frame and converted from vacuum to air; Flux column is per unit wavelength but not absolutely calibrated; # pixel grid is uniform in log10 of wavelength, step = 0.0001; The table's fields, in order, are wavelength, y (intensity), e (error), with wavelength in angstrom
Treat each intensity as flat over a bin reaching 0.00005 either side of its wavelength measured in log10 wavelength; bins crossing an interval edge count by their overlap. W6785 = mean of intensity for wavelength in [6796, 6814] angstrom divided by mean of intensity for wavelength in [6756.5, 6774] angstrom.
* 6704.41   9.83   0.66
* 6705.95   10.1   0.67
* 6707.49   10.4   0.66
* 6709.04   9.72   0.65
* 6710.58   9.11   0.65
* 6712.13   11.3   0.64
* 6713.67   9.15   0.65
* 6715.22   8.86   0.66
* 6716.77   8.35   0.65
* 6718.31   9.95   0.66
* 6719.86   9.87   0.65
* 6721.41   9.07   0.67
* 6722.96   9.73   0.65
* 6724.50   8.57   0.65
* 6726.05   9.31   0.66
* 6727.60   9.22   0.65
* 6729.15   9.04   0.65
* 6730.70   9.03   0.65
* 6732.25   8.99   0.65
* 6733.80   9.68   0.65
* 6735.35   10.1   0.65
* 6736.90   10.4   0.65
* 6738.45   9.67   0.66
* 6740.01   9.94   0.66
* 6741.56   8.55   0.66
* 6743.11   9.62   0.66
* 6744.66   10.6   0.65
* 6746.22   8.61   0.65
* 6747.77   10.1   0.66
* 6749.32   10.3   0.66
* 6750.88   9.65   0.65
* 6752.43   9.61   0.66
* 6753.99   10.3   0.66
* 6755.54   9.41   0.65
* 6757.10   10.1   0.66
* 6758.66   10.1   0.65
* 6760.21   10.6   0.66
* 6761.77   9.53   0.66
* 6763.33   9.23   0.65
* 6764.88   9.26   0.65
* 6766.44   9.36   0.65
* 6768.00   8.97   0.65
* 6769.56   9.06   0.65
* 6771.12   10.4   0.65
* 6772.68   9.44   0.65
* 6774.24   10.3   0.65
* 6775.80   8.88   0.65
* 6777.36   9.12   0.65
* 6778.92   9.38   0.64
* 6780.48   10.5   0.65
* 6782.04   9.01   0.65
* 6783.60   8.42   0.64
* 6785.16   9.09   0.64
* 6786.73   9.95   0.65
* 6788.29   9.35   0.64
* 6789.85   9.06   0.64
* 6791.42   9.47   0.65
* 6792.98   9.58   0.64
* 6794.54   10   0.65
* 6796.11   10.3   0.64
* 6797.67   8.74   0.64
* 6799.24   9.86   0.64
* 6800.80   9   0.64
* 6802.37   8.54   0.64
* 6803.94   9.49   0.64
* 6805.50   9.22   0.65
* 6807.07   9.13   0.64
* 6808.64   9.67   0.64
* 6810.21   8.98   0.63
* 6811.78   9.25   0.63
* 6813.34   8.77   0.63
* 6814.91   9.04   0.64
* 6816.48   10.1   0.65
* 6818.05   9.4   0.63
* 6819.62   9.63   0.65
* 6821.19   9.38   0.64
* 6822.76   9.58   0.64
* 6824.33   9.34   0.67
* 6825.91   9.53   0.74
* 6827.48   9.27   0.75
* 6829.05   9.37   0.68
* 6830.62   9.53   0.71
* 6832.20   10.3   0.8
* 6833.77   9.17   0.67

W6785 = 0.95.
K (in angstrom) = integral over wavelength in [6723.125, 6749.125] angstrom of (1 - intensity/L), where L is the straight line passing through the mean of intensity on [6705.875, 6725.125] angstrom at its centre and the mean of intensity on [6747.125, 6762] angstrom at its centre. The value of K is 0.8 angstrom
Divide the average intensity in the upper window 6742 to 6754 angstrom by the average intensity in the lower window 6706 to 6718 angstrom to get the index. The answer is 1.0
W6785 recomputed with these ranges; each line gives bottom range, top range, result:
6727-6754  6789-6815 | 0.97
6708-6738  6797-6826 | 0.98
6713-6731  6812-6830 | 1.02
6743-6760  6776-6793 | 0.94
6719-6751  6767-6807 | 0.99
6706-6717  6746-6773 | 1.00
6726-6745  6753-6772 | 1.02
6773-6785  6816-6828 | 1.02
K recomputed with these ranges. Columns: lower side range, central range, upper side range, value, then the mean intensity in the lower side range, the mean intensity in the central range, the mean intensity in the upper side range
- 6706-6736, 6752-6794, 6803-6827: -0.60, 9.46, 9.54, 9.36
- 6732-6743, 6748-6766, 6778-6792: -0.56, 9.65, 9.83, 9.35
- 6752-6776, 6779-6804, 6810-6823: 0.30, 9.68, 9.39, 9.36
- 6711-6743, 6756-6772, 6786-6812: -0.41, 9.44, 9.65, 9.39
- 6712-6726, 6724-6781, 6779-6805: -1.39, 9.34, 9.59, 9.4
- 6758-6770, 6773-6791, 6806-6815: 0.01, 9.52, 9.37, 9.15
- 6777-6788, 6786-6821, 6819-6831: 0.07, 9.36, 9.39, 9.45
